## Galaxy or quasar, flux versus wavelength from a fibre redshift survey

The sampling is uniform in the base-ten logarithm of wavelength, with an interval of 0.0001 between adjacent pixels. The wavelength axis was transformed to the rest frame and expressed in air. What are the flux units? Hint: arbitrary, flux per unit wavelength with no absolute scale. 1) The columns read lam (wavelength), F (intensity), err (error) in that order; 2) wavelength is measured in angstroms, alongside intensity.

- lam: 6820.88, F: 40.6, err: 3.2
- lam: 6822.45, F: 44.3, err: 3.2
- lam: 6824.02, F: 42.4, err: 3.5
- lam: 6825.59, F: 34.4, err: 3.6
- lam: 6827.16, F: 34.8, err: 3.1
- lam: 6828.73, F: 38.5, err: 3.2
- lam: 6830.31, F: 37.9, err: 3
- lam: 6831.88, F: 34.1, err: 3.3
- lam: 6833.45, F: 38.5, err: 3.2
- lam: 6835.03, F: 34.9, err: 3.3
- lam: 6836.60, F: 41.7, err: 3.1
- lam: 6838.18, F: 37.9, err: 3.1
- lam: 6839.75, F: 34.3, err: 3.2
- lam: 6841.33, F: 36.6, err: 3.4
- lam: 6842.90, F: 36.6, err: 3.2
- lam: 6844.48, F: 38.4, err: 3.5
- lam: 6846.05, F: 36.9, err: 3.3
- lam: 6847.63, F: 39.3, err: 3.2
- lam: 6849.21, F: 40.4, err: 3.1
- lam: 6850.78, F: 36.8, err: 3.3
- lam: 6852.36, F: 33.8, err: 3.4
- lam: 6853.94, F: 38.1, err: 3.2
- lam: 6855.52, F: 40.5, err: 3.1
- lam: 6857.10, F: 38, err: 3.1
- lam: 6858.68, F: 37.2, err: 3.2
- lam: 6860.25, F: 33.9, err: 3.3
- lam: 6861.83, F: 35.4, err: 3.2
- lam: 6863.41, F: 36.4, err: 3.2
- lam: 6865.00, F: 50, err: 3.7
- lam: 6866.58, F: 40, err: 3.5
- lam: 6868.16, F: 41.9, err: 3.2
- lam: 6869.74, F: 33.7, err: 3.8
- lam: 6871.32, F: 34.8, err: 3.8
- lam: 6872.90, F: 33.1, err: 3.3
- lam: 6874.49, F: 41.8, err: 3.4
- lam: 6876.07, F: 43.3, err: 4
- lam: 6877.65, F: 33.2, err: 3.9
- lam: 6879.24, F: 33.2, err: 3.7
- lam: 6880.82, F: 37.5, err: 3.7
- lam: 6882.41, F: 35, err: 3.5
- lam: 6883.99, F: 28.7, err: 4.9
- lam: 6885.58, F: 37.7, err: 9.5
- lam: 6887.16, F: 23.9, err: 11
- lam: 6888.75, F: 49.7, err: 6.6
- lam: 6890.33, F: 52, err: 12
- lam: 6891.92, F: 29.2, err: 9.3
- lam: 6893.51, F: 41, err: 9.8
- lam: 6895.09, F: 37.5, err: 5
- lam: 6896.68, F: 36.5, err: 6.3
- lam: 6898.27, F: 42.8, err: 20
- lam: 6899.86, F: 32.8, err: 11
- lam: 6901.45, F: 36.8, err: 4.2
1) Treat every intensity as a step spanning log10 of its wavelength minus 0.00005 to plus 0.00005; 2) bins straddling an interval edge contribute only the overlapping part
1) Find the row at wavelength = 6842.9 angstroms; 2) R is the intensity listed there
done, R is 36.6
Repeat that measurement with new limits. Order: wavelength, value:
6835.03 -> 34.9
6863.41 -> 36.4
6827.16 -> 34.8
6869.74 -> 33.7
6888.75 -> 49.7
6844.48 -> 38.4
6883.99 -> 28.7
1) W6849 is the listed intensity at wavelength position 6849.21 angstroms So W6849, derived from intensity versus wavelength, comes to 40.4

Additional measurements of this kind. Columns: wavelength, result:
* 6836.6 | 41.7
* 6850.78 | 36.8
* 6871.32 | 34.8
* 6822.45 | 44.3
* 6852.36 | 33.8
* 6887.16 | 23.9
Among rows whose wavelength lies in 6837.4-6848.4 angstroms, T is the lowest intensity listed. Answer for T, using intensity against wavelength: 34.3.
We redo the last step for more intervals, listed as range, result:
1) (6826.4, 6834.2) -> 34.1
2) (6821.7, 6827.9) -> 34.4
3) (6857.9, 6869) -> 33.9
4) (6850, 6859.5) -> 33.8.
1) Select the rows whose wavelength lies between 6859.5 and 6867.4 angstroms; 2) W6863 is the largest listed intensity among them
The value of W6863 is 50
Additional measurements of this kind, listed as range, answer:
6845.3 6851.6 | 40.4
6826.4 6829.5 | 38.5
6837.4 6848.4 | 39.3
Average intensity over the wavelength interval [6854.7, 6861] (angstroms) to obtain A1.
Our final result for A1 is 37.5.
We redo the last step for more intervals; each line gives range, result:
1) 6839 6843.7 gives 35.8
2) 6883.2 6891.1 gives 38.4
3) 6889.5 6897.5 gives 39.3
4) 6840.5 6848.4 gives 37.5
